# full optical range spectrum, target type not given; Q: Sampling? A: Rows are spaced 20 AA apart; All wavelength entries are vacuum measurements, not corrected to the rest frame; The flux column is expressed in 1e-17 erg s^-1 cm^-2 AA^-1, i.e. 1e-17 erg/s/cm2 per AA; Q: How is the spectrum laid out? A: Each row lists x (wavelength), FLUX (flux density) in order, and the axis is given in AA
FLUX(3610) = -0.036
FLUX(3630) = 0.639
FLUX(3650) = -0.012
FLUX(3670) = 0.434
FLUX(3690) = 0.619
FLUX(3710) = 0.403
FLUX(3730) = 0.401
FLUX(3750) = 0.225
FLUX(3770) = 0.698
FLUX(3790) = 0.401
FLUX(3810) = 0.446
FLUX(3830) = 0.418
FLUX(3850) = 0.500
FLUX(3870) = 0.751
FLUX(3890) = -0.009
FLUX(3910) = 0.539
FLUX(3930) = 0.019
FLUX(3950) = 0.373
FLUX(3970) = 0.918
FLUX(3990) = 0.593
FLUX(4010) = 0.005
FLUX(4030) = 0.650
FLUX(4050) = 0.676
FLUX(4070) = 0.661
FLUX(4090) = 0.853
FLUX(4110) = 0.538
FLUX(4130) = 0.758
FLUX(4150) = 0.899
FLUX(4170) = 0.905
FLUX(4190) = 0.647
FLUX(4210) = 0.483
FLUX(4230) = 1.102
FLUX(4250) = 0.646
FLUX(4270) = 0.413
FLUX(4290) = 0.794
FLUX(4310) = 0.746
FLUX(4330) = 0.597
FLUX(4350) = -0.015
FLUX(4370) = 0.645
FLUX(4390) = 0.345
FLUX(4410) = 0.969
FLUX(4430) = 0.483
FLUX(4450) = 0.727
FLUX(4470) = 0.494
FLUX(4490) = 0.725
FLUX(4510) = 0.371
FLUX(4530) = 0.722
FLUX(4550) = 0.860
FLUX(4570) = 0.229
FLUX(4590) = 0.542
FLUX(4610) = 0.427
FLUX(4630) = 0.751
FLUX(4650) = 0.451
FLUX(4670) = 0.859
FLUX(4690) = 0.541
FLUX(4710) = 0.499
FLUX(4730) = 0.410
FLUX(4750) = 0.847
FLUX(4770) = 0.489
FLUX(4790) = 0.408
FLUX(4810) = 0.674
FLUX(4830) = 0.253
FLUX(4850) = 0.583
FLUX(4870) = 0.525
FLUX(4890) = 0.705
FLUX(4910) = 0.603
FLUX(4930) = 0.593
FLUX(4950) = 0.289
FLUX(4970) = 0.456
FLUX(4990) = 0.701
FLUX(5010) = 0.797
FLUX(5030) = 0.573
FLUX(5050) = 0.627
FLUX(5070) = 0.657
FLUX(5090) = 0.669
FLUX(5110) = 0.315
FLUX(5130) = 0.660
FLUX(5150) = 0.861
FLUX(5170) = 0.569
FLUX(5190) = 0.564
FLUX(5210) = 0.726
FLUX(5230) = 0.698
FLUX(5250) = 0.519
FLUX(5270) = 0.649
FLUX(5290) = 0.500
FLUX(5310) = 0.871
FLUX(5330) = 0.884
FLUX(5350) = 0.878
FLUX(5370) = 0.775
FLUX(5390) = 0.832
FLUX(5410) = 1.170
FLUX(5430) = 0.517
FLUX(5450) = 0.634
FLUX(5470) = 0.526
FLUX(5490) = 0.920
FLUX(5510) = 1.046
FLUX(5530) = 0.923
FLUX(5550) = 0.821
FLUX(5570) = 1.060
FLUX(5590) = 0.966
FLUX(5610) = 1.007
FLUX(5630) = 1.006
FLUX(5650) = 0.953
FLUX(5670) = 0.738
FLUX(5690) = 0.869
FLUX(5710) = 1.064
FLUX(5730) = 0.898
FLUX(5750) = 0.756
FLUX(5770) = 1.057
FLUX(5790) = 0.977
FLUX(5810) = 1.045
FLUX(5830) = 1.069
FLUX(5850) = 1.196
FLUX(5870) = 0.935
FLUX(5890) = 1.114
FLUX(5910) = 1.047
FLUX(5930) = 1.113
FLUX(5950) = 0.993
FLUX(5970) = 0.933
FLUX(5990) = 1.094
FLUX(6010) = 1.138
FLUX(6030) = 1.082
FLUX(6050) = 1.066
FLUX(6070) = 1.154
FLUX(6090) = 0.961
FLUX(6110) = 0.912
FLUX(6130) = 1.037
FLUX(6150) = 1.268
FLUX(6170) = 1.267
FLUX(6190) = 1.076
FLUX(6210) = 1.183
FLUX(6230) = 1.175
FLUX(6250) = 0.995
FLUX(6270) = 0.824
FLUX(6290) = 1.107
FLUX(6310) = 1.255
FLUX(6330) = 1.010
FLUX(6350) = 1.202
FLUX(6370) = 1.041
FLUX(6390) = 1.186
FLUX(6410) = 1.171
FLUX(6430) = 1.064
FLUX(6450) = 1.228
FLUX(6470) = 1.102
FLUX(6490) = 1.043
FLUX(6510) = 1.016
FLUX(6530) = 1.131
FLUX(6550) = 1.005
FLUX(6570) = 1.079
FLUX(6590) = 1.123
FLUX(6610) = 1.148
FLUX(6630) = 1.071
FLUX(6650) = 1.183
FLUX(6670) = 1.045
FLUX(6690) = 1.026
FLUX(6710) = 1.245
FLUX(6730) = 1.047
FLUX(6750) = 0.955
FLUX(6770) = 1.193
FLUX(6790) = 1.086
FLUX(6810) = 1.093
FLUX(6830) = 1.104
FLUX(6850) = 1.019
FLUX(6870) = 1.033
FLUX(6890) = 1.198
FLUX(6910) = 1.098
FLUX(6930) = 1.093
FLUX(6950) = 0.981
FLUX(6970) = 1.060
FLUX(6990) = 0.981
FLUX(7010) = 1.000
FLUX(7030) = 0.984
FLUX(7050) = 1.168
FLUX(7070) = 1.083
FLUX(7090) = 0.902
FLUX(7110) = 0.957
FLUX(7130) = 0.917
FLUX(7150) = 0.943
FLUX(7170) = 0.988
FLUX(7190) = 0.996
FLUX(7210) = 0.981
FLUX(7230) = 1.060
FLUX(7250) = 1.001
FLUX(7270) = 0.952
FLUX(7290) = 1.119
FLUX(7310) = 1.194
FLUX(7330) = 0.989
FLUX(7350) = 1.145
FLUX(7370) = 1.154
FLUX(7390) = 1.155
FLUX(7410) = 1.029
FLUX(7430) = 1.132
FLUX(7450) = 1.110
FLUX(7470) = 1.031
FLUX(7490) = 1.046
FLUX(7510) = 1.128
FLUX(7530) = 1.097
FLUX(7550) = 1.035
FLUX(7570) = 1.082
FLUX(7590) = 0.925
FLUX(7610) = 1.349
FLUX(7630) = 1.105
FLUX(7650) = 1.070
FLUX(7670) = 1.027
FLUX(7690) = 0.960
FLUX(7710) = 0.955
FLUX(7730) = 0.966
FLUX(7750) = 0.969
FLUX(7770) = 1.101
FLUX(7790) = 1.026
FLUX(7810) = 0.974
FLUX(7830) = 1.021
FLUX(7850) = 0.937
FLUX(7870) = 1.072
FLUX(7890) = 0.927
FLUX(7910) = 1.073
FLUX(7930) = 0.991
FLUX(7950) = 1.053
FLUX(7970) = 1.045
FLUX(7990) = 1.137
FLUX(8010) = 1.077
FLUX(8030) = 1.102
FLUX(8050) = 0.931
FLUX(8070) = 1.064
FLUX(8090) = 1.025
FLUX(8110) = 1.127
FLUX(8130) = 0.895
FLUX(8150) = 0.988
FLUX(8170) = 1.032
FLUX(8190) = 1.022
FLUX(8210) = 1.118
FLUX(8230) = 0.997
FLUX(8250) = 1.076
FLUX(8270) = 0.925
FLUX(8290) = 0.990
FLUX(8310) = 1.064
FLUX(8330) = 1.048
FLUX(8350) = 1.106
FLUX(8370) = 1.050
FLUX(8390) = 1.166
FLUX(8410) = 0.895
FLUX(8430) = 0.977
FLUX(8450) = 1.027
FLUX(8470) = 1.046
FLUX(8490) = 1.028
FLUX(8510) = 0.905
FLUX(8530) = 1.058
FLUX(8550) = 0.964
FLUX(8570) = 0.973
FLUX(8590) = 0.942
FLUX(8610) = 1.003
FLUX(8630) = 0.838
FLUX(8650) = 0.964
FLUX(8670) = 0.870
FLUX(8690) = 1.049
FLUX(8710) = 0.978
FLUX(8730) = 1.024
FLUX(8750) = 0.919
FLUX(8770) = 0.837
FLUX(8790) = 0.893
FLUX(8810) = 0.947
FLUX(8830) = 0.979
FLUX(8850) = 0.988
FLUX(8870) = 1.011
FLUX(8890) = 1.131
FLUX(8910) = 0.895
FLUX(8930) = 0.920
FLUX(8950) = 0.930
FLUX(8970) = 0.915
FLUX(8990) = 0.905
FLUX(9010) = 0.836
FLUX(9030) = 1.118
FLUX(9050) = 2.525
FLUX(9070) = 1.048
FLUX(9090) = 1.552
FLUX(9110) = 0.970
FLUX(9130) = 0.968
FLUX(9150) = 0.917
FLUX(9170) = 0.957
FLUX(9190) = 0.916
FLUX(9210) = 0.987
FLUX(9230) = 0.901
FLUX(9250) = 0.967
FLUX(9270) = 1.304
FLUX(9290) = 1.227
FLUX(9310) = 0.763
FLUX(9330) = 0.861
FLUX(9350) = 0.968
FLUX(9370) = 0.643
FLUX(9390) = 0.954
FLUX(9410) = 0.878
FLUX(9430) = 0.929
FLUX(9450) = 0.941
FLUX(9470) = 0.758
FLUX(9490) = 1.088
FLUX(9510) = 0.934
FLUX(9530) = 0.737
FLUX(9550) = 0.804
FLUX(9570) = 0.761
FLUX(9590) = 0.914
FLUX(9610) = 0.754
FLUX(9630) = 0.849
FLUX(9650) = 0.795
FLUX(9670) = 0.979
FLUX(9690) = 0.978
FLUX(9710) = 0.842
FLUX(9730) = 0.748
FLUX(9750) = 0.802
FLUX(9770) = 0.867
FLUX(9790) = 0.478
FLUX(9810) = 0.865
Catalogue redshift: 0.38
